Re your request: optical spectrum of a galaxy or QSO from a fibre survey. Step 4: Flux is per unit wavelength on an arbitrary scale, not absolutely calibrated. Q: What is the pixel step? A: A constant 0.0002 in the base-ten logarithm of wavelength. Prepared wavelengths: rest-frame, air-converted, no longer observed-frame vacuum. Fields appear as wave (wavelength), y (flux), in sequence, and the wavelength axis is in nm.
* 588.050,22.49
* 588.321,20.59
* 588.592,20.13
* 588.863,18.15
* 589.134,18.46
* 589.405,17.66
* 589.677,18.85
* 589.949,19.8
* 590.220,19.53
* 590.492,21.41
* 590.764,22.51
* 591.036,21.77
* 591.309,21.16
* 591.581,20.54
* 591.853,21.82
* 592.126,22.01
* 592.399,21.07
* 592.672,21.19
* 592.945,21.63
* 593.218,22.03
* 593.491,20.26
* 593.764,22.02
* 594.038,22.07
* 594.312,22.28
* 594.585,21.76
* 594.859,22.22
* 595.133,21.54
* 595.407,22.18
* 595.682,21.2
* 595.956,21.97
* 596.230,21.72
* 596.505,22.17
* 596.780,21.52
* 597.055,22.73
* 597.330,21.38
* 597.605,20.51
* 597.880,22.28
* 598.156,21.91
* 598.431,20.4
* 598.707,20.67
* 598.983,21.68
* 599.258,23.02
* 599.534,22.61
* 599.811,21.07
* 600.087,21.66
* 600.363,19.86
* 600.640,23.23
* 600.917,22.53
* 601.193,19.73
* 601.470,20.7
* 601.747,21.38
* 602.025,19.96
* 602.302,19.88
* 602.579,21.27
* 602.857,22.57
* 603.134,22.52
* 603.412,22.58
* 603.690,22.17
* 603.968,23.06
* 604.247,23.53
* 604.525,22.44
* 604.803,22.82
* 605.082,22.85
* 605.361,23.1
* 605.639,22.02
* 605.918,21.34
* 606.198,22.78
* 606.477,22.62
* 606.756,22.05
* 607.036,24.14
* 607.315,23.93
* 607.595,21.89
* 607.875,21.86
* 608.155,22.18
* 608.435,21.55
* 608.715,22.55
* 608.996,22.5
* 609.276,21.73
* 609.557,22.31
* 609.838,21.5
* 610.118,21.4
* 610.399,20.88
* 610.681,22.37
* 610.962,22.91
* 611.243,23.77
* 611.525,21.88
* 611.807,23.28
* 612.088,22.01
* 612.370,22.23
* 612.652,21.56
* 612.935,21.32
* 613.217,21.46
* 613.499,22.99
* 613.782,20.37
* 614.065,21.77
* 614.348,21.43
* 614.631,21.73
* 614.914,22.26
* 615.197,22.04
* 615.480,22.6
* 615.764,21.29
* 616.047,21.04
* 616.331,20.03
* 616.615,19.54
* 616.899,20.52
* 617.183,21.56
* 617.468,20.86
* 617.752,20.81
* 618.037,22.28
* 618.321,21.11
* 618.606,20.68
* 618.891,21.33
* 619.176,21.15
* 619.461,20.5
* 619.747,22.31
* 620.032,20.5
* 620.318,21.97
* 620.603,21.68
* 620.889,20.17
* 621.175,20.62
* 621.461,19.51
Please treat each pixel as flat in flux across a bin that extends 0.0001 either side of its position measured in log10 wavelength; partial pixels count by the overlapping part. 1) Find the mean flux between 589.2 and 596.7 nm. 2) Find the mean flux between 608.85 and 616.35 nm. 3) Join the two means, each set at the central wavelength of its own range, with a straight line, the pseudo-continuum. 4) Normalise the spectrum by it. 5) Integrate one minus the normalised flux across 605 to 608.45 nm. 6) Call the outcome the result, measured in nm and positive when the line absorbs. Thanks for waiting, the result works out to -0.13 nm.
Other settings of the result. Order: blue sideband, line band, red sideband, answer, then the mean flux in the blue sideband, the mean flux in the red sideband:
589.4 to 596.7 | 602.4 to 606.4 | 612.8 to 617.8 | -0.215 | 21.3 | 21.3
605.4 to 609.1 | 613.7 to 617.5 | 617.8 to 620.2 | 0.059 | 22.4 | 21.2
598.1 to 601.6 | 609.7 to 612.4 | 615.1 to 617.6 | -0.134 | 21.5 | 21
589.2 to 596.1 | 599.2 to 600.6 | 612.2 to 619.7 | -0.029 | 21.2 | 21.3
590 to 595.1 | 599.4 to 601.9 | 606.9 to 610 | 0.060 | 21.5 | 22.4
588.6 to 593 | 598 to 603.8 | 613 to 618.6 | -0.193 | 20.4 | 21.3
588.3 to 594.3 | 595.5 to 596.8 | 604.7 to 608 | -0.026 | 20.7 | 22.6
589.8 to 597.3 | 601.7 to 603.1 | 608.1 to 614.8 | 0.043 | 21.6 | 22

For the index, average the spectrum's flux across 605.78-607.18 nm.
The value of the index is 22.6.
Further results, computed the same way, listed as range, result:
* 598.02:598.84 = 21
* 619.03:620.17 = 21.1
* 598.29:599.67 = 21.7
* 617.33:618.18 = 21.3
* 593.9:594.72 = 22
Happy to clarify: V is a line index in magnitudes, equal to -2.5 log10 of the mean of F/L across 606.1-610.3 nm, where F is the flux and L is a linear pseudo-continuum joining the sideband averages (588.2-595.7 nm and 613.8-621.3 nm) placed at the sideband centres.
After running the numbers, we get -0.06 mag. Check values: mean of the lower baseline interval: 20.9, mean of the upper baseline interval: 21.2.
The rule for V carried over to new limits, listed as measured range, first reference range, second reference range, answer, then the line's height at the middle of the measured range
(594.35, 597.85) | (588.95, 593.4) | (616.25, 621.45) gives -0.053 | 20.7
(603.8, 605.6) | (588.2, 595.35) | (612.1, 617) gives -0.084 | 21.2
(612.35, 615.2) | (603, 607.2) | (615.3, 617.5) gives -0.018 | 21.3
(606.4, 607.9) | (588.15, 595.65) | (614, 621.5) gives -0.087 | 21.1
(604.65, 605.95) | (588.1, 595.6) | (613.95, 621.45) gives -0.073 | 21.1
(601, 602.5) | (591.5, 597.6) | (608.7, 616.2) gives 0.069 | 21.8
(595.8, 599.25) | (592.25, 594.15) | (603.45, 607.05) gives 0.012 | 21.9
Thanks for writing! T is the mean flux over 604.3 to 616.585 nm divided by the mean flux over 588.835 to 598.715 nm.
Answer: 1.0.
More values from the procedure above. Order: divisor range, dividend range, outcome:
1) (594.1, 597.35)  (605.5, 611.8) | 1.02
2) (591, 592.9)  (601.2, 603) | 0.98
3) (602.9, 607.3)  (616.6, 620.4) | 0.93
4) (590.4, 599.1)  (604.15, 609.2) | 1.04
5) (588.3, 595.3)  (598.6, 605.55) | 1.05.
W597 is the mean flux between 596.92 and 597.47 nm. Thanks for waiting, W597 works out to 22.1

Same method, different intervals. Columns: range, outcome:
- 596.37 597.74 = 21.7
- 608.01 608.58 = 21.9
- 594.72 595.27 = 21.9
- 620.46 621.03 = 21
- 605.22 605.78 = 22.6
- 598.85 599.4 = 22.4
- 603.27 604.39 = 22.8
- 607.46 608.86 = 22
